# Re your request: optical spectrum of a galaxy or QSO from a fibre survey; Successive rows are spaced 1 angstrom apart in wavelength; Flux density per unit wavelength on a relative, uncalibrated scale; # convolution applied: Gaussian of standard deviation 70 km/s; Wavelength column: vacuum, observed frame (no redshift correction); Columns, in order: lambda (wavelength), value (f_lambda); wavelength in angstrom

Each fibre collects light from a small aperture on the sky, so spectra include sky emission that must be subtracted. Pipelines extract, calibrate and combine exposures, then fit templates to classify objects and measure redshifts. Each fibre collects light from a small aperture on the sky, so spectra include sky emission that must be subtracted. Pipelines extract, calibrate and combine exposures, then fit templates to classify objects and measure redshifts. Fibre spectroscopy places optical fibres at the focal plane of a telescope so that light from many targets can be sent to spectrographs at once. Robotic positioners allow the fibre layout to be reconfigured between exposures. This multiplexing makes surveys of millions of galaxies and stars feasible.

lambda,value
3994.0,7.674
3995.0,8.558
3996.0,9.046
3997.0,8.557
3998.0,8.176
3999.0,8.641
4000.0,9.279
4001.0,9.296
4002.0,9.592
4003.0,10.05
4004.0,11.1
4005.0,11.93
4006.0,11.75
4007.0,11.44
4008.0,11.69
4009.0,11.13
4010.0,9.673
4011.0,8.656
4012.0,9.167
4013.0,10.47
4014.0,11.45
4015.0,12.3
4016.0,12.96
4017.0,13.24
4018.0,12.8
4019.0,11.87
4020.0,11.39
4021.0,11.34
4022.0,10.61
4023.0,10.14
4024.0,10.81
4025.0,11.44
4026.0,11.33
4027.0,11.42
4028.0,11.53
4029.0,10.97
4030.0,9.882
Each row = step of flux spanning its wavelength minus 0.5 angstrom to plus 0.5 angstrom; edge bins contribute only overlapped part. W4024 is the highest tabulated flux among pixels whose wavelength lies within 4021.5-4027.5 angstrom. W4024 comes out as 11.44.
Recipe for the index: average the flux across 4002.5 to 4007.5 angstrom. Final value 11.3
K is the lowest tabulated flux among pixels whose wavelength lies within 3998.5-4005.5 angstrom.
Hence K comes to 8.641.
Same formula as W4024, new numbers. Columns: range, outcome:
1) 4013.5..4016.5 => 12.96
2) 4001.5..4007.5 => 11.93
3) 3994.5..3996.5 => 9.046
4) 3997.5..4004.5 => 11.1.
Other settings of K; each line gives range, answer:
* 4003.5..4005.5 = 11.1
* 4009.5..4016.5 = 8.656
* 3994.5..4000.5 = 8.176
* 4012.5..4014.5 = 10.47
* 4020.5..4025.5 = 10.14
